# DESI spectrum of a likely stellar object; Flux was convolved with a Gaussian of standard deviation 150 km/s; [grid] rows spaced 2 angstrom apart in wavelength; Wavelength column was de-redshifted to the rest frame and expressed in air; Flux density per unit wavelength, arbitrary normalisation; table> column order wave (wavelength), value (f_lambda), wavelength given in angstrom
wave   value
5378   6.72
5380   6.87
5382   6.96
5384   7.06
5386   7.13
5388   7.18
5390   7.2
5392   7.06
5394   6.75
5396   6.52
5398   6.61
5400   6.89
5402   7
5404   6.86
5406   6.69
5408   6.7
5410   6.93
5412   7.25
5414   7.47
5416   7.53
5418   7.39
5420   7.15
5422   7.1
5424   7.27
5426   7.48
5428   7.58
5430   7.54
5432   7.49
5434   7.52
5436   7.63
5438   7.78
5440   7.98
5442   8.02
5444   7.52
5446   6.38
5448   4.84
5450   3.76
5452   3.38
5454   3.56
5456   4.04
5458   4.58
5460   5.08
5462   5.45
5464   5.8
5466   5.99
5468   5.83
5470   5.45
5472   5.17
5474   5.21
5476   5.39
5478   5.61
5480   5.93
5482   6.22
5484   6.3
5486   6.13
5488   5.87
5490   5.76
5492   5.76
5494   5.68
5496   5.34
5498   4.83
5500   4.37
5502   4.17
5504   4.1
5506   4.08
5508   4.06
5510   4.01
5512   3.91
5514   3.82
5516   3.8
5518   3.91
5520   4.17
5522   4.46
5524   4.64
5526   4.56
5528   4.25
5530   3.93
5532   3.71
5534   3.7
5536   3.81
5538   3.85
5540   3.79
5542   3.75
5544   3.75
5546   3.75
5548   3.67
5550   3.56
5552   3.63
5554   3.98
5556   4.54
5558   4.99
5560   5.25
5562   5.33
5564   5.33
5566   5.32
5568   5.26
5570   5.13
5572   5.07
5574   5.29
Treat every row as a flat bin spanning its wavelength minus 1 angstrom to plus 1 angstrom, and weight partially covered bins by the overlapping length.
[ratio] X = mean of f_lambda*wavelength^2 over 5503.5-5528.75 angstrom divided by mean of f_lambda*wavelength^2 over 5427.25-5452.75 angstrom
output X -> 0.6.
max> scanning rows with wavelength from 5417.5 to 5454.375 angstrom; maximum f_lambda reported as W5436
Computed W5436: 8.02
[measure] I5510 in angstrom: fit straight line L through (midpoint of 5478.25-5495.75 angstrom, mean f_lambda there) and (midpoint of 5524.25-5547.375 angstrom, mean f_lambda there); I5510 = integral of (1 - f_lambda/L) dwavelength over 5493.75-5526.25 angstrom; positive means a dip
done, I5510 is 4.2 angstrom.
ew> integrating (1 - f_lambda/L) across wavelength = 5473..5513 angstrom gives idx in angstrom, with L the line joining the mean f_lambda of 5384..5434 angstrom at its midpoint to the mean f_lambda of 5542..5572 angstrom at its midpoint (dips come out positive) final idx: 3.8 angstrom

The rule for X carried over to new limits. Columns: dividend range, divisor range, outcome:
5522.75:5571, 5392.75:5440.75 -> 0.63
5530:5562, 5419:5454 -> 0.62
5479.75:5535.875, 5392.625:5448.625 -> 0.67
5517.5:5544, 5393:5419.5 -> 0.61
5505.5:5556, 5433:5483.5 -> 0.70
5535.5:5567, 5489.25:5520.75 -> 0.97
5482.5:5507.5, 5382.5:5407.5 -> 0.78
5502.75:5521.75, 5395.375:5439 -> 0.58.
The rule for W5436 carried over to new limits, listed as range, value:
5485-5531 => 6.13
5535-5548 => 3.85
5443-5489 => 7.52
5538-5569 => 5.33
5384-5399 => 7.2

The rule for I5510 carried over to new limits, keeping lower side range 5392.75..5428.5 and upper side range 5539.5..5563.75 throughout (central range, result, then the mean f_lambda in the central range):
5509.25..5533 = 3.6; 4.1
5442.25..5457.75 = 3.3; 4.93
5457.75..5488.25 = 0.7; 5.65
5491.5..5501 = 0.3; 5.17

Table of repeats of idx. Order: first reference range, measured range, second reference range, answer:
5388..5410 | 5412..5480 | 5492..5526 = -4.97 angstrom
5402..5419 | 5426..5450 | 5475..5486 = -1.87 angstrom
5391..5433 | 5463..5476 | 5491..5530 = -0.07 angstrom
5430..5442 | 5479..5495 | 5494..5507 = -2.24 angstrom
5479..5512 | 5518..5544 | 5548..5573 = 4.66 angstrom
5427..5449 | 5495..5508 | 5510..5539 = 1.22 angstrom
